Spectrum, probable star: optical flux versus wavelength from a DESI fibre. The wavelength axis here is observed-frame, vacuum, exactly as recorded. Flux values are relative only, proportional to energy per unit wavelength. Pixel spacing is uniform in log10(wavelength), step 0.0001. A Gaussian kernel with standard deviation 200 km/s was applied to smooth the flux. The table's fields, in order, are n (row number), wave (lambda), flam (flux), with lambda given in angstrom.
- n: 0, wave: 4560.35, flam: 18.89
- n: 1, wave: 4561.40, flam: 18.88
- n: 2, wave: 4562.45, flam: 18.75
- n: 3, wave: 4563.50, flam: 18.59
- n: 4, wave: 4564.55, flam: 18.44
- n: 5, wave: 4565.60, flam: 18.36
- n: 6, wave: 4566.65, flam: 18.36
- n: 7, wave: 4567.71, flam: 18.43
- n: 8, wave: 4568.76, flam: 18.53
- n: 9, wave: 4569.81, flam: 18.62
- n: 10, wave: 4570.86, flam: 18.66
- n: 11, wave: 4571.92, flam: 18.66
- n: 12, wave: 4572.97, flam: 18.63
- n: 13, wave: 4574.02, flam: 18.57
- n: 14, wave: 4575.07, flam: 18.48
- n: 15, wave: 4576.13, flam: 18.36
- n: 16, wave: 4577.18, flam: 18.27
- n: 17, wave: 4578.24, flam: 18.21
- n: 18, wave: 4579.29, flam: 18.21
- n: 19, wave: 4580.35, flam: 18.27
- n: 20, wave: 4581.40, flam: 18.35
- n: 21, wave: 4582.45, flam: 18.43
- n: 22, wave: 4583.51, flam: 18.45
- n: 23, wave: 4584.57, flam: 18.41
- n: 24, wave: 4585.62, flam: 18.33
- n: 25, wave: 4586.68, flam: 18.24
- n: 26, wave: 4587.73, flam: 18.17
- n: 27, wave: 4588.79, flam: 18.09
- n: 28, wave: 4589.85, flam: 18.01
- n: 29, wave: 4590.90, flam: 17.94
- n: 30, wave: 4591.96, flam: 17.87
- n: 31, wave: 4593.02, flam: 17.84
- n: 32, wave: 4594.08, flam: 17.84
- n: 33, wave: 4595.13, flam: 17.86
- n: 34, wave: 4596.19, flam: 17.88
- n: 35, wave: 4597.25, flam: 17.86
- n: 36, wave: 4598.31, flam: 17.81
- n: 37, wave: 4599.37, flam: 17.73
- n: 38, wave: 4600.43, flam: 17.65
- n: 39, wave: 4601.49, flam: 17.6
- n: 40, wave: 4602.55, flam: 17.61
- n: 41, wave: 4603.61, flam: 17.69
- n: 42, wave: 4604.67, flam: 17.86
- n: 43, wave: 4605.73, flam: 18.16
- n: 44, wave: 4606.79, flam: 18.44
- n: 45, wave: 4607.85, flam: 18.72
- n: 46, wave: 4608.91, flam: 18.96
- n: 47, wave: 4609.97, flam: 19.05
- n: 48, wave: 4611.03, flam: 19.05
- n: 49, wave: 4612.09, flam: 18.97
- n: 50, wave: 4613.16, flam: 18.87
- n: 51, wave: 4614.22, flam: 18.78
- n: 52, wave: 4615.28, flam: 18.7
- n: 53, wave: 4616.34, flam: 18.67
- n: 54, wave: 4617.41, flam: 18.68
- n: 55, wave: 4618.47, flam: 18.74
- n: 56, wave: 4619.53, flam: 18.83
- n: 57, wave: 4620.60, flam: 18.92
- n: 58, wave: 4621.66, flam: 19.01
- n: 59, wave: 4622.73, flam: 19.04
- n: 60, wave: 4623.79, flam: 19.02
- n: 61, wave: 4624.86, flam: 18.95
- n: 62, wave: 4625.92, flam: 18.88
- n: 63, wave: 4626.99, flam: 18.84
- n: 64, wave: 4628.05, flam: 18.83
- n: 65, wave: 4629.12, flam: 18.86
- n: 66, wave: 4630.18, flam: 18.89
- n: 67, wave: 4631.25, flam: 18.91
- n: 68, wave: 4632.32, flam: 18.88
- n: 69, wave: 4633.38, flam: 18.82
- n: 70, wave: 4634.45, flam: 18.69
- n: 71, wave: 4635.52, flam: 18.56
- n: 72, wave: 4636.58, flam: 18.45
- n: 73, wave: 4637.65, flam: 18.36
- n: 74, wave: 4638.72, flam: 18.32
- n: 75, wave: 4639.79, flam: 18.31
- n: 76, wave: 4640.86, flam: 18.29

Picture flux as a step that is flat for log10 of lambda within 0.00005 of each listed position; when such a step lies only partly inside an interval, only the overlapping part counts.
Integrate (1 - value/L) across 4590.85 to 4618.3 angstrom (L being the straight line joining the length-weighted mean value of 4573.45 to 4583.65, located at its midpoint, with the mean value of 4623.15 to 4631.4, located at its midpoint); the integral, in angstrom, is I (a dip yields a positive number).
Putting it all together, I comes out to 0.6 angstrom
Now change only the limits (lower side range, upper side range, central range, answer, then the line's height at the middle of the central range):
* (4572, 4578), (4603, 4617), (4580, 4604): 0.70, 18.5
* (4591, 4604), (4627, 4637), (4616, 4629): -0.25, 18.5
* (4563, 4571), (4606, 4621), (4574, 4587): 0.17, 18.6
